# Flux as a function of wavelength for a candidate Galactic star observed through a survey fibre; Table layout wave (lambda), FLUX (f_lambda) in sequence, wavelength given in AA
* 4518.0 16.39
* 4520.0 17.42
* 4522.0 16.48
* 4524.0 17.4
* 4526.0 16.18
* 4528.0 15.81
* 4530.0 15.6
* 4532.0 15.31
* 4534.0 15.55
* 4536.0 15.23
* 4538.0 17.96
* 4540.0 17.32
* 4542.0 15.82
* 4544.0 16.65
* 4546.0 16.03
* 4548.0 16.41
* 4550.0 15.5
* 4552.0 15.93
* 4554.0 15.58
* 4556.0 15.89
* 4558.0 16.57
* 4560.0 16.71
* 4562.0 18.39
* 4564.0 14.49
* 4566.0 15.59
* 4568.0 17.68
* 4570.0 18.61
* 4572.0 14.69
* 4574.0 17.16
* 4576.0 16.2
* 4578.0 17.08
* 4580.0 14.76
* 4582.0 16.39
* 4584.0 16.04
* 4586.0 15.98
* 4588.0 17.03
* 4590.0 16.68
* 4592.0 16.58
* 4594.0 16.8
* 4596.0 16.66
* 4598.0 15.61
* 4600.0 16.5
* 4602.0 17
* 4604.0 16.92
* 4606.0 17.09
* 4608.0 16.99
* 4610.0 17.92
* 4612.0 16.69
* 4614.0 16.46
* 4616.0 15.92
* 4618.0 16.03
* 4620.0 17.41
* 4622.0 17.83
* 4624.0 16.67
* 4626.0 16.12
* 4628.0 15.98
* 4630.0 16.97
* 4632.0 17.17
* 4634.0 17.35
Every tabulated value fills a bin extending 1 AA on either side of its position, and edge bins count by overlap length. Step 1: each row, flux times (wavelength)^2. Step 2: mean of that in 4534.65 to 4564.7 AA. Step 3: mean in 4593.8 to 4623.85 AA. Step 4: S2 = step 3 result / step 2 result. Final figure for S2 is 1.06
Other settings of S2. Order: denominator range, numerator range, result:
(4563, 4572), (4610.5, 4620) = 1.03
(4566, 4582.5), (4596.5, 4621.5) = 1.03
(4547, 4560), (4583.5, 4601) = 1.04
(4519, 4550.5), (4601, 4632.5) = 1.07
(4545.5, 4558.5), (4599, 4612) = 1.09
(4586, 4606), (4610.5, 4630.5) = 1.01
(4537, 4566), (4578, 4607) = 1.02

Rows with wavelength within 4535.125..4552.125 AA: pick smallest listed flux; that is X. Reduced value 15.23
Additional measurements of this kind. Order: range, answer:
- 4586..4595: 15.98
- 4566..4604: 14.69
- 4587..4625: 15.61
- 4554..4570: 14.49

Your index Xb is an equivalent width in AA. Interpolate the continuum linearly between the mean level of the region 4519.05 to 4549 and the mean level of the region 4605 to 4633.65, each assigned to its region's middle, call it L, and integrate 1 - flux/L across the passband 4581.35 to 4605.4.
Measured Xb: 0.2 AA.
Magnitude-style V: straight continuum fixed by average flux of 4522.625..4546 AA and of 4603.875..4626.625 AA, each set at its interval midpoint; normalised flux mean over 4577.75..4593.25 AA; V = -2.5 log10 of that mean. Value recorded 0.02 mag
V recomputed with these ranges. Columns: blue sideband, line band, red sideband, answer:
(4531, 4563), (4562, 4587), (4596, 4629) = 0.01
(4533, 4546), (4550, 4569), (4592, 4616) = 0.02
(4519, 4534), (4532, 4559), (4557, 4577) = 0.02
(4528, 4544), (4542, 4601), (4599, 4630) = 0.01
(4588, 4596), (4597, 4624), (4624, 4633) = -0.01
